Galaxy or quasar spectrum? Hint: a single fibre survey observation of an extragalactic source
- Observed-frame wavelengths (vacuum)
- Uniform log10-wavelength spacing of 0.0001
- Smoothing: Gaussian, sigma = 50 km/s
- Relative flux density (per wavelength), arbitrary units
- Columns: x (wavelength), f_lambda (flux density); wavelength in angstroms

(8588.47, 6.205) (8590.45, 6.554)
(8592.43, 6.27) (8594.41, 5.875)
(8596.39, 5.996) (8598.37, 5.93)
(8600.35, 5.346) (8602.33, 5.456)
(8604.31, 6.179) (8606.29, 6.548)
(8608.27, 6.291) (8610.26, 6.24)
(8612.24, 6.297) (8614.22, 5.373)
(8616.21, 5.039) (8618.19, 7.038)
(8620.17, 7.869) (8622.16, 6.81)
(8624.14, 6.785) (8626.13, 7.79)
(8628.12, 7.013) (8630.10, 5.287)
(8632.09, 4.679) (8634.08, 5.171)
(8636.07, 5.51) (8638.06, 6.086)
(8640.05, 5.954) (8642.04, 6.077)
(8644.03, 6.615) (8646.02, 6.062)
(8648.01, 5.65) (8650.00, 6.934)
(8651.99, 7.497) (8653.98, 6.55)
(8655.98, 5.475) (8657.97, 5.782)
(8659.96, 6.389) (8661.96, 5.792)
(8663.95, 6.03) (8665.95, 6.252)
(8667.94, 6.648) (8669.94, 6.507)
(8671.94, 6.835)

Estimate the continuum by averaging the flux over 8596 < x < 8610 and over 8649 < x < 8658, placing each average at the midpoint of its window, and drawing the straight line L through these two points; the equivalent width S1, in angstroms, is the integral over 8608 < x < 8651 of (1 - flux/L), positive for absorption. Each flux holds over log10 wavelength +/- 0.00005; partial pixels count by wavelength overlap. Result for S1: 0.3 angstroms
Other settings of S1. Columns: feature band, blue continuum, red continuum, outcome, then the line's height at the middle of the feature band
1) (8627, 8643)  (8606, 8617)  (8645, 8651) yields 1.0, 6.12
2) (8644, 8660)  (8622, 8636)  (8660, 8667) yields -0.5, 6.1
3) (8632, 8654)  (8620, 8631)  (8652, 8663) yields 1.2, 6.47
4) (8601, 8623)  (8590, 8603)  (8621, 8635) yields -0.7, 6.07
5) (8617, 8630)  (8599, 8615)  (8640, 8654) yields -1.9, 6.17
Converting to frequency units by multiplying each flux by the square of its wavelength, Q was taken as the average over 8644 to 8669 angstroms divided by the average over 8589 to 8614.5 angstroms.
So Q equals 1.05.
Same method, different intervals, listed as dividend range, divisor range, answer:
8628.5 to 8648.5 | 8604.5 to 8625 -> 0.90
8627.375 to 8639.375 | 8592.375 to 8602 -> 0.97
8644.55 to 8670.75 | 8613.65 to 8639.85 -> 1.02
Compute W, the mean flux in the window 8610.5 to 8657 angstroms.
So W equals 6.24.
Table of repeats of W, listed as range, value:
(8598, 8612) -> 6.02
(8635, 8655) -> 6.29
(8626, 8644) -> 5.9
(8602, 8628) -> 6.48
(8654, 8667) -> 6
